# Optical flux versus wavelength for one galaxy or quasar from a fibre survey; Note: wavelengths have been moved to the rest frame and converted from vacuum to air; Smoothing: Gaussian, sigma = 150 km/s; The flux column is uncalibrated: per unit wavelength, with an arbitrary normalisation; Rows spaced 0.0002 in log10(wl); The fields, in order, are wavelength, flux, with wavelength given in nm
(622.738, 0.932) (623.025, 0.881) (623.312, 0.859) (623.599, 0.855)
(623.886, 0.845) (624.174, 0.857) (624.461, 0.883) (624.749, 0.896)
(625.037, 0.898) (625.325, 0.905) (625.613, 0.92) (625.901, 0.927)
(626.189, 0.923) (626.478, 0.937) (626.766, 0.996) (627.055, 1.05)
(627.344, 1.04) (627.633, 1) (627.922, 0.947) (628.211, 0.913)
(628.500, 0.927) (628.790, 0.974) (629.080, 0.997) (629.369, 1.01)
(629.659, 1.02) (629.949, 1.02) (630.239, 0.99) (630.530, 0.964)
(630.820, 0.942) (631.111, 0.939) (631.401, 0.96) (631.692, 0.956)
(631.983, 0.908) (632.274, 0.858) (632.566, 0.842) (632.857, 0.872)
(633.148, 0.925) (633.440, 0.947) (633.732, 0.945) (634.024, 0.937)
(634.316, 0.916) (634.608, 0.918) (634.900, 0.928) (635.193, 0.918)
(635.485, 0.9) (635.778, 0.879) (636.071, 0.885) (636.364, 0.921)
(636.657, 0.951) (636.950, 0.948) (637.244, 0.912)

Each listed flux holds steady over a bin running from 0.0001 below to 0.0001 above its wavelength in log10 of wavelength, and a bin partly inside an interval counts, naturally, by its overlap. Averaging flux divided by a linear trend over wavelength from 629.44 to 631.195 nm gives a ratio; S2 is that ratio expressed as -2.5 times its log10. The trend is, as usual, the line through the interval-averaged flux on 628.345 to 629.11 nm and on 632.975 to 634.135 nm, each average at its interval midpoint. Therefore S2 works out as -0.03 mag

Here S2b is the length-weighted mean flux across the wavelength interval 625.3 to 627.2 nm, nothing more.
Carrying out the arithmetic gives 0.954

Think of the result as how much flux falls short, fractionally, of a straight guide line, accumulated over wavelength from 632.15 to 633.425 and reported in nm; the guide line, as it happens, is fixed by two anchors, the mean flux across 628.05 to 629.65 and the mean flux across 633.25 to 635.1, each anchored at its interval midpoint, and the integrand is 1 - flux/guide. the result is 0.08 nm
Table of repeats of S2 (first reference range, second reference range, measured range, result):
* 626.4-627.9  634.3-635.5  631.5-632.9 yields 0.068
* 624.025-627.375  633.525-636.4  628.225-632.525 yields -0.039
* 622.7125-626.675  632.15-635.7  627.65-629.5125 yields -0.074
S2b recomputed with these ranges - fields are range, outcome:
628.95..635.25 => 0.942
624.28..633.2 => 0.946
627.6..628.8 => 0.945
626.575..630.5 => 0.99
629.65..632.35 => 0.955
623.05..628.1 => 0.925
